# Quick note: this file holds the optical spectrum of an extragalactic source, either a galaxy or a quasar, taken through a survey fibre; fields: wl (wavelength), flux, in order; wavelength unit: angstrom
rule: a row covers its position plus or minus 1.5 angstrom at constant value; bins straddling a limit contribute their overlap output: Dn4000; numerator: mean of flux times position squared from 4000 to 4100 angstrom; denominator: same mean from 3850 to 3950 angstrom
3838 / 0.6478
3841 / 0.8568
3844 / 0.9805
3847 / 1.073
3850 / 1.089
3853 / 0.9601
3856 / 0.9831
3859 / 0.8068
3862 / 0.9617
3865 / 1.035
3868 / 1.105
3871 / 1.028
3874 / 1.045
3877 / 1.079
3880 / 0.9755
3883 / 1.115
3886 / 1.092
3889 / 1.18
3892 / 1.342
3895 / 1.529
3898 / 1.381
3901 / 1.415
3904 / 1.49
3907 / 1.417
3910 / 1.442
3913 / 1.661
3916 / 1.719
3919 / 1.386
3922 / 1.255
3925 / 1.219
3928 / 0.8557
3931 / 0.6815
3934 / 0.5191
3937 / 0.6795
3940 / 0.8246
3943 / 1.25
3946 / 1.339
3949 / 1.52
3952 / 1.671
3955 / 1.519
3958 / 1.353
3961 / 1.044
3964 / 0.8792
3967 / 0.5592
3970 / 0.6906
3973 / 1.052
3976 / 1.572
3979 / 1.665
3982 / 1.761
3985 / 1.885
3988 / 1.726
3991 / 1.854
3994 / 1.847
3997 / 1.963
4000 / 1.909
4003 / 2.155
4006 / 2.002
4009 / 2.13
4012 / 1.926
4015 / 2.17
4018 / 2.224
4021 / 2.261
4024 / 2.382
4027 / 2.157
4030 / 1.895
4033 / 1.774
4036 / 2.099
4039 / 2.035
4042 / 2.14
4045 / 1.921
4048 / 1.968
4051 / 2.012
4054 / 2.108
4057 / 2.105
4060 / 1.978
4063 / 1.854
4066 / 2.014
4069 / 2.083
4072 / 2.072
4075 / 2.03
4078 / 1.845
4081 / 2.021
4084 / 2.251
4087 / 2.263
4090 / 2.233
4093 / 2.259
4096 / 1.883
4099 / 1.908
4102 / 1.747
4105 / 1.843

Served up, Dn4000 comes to 1.9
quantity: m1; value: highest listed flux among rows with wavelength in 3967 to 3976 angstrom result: 1.572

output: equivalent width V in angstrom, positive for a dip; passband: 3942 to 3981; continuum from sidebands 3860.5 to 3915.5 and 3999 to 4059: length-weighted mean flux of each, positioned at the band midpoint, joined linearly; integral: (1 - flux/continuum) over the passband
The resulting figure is 9.9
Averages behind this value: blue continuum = 1.25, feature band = 1.25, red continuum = 2.07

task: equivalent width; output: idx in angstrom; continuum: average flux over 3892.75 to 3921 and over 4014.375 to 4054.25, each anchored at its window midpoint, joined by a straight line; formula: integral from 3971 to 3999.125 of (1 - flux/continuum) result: 2.5 angstrom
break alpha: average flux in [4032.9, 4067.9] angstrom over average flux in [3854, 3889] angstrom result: 2.0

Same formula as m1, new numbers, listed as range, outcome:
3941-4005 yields 2.155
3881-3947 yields 1.719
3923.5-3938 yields 1.219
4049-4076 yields 2.108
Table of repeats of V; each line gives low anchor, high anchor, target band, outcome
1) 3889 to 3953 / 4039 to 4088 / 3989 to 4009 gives -3.2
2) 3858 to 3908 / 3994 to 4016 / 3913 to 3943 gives 8.4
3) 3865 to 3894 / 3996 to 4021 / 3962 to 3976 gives 7.0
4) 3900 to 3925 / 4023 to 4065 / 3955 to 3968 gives 4.9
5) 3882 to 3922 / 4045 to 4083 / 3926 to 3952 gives 9.1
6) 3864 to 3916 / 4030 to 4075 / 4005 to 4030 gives -4.0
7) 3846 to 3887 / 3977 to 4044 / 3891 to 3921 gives -4.4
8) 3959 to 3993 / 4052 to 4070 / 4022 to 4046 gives -3.4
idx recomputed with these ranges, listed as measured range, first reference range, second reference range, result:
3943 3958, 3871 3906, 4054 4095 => 0.4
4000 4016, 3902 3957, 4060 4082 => -3.9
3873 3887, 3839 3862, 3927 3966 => -0.9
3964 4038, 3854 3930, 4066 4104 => -4.5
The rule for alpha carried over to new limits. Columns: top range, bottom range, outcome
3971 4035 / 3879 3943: 1.59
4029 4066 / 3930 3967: 1.83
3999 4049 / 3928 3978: 1.93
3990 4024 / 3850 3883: 2.04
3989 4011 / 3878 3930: 1.50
